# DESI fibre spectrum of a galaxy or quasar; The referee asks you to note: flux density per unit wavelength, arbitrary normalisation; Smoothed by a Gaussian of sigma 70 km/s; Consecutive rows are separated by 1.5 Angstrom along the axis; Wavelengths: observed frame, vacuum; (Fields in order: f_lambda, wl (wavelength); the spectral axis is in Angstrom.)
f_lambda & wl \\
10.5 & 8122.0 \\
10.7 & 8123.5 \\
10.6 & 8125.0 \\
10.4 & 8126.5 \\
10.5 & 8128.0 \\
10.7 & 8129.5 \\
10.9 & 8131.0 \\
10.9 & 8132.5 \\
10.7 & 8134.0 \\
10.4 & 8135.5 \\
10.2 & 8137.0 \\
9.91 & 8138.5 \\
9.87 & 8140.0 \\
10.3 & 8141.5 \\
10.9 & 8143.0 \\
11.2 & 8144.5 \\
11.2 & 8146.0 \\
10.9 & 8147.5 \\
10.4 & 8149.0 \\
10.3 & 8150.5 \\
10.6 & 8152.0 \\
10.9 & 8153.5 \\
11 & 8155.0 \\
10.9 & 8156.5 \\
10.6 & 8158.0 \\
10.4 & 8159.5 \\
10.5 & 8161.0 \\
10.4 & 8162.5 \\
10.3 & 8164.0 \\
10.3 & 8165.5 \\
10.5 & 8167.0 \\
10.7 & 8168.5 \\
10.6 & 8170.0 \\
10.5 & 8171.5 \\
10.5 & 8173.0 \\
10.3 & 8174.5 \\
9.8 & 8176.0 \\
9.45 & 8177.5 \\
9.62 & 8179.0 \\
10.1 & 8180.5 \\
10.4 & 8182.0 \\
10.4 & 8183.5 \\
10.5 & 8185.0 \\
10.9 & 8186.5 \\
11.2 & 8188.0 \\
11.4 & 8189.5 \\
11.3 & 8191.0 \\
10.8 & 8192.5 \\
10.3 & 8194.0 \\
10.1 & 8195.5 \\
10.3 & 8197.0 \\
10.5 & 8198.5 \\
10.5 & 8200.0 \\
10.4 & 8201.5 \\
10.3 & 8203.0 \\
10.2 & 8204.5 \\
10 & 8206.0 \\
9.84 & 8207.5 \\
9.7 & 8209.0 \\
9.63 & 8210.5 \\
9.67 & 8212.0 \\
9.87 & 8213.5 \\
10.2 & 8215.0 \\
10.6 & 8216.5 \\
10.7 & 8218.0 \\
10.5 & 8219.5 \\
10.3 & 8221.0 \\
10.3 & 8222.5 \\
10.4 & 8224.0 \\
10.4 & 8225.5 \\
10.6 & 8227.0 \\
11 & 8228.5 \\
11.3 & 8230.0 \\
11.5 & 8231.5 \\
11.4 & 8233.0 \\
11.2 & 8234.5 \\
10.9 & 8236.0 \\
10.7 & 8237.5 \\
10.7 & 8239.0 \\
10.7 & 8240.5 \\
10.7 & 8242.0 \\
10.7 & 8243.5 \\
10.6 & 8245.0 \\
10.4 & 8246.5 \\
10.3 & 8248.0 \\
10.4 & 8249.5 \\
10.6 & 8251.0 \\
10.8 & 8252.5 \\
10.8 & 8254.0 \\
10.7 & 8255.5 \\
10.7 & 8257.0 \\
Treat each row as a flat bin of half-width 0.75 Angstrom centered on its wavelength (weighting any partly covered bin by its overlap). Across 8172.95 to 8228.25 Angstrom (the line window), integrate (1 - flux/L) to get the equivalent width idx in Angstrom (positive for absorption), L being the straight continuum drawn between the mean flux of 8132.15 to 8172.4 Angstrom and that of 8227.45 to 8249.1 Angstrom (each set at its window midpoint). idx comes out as 2.1 Angstrom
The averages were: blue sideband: 10.6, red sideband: 10.9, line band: 10.3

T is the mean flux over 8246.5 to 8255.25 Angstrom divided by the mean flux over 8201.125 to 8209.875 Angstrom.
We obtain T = 1.05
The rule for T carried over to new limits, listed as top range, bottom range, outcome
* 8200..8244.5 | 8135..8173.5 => 0.99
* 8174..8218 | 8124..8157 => 0.97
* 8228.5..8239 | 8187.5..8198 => 1.03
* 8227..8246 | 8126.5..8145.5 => 1.04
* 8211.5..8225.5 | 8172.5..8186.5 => 1.01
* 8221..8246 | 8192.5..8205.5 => 1.04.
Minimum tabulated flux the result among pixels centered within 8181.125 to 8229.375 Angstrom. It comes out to 9.63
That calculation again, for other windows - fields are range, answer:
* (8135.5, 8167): 9.87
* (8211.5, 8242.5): 9.67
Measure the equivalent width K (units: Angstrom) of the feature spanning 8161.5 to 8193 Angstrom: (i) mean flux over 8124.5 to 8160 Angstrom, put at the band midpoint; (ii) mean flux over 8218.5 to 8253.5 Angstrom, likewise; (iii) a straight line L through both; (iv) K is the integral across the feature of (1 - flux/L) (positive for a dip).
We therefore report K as 0.53 Angstrom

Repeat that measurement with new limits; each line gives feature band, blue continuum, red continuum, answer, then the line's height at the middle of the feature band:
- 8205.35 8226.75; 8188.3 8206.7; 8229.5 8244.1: 1.15 Angstrom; 10.7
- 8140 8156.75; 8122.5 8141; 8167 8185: -0.56 Angstrom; 10.4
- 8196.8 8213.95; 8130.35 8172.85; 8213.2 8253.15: 0.91 Angstrom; 10.6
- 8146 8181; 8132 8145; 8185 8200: 0.50 Angstrom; 10.6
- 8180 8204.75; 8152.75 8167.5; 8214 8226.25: -0.20 Angstrom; 10.5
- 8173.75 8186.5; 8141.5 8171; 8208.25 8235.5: 0.58 Angstrom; 10.6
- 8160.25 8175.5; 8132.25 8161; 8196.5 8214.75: -0.05 Angstrom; 10.4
